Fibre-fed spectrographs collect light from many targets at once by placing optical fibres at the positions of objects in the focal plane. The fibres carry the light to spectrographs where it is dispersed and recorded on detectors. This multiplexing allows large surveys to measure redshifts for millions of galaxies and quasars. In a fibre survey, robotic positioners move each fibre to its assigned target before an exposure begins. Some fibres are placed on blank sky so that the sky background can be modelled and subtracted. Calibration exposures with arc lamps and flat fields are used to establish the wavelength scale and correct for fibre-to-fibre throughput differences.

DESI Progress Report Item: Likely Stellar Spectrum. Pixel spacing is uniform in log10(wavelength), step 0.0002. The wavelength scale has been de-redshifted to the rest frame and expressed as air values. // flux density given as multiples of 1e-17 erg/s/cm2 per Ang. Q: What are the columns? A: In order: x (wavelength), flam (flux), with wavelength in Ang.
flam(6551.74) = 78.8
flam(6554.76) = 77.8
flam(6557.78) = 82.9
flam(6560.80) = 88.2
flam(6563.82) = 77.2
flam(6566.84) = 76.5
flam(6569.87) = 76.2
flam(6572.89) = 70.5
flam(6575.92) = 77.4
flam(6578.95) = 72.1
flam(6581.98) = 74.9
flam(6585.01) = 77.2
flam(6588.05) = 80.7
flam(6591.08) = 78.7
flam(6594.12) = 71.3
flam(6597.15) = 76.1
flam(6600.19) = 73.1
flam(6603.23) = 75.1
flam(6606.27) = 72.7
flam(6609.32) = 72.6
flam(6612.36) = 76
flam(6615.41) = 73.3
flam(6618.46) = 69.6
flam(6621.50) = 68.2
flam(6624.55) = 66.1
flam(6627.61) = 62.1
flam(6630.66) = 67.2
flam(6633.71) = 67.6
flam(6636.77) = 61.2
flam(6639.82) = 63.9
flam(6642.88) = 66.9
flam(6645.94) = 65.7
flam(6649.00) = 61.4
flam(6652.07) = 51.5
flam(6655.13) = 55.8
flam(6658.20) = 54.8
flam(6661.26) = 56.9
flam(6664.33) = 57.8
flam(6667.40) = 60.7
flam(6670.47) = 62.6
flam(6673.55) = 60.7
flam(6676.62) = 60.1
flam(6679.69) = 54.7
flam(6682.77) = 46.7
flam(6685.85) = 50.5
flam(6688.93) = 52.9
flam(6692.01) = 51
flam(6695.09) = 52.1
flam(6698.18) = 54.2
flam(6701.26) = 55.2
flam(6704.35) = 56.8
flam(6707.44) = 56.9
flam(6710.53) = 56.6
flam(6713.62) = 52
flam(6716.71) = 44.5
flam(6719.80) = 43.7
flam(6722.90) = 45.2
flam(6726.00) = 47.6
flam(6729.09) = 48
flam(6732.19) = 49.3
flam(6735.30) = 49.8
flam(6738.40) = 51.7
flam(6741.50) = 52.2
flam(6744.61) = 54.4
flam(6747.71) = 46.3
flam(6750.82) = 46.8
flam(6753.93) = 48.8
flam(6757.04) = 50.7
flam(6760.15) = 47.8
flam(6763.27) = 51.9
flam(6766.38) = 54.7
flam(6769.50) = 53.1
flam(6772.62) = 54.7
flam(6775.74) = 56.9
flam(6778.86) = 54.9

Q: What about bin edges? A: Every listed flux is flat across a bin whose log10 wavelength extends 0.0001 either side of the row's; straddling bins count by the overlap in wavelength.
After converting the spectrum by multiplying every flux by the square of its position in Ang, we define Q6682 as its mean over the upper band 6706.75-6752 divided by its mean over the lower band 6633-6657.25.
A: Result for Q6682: 0.8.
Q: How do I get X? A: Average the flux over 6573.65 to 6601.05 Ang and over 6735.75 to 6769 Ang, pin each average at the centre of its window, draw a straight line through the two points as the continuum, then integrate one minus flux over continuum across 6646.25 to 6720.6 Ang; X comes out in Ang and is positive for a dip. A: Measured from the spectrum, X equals 7.5 Ang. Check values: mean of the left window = 75.6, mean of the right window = 50.6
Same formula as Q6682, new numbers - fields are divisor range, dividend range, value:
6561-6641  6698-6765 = 0.72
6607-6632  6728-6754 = 0.74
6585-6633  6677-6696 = 0.73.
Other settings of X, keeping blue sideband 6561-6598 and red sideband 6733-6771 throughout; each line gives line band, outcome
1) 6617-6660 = 2.9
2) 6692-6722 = 2.7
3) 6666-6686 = 1.6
